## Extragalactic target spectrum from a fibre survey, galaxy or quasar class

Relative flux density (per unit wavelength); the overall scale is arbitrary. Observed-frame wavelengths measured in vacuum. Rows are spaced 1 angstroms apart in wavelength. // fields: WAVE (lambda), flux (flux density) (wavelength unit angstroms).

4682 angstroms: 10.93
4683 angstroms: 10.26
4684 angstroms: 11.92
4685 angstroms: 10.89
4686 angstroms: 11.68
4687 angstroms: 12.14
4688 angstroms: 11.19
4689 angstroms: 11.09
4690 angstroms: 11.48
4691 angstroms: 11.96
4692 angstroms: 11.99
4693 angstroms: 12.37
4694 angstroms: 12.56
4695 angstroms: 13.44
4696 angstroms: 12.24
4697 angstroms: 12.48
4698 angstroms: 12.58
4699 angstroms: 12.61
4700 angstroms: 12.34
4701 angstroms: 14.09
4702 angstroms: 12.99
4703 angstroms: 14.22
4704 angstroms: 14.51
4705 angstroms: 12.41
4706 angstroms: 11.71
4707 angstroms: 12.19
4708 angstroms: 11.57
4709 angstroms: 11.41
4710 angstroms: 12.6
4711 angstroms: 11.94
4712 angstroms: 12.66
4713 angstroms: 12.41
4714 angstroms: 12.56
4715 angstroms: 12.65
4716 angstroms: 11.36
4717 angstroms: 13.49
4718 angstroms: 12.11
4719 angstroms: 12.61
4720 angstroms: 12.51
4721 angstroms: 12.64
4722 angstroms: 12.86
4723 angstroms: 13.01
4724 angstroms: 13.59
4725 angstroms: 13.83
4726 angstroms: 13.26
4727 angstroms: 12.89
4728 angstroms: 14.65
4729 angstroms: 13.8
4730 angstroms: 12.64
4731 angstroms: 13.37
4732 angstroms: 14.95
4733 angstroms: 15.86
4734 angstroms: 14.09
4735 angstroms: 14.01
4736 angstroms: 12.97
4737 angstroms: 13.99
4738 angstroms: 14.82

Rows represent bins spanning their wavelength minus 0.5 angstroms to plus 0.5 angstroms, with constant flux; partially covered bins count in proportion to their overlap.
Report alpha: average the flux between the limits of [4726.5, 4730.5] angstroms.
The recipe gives 13.5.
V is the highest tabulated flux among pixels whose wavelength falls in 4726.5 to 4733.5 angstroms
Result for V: 15.86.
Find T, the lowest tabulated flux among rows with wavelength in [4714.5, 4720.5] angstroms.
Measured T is 11.36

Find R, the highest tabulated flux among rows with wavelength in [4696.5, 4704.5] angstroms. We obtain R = 14.51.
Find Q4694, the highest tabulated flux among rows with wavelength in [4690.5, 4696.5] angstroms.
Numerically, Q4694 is 13.44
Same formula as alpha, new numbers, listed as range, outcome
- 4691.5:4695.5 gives 12.6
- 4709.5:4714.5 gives 12.4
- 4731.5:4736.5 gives 14.4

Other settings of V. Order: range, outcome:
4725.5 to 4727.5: 13.26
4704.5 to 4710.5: 12.6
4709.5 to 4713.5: 12.66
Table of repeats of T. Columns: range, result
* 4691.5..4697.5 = 11.99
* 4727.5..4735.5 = 12.64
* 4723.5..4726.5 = 13.26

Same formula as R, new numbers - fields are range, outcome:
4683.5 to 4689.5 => 12.14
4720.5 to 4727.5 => 13.83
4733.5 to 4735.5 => 14.09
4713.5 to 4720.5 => 13.49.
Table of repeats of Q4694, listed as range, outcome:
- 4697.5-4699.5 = 12.61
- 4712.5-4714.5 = 12.56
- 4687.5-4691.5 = 11.96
